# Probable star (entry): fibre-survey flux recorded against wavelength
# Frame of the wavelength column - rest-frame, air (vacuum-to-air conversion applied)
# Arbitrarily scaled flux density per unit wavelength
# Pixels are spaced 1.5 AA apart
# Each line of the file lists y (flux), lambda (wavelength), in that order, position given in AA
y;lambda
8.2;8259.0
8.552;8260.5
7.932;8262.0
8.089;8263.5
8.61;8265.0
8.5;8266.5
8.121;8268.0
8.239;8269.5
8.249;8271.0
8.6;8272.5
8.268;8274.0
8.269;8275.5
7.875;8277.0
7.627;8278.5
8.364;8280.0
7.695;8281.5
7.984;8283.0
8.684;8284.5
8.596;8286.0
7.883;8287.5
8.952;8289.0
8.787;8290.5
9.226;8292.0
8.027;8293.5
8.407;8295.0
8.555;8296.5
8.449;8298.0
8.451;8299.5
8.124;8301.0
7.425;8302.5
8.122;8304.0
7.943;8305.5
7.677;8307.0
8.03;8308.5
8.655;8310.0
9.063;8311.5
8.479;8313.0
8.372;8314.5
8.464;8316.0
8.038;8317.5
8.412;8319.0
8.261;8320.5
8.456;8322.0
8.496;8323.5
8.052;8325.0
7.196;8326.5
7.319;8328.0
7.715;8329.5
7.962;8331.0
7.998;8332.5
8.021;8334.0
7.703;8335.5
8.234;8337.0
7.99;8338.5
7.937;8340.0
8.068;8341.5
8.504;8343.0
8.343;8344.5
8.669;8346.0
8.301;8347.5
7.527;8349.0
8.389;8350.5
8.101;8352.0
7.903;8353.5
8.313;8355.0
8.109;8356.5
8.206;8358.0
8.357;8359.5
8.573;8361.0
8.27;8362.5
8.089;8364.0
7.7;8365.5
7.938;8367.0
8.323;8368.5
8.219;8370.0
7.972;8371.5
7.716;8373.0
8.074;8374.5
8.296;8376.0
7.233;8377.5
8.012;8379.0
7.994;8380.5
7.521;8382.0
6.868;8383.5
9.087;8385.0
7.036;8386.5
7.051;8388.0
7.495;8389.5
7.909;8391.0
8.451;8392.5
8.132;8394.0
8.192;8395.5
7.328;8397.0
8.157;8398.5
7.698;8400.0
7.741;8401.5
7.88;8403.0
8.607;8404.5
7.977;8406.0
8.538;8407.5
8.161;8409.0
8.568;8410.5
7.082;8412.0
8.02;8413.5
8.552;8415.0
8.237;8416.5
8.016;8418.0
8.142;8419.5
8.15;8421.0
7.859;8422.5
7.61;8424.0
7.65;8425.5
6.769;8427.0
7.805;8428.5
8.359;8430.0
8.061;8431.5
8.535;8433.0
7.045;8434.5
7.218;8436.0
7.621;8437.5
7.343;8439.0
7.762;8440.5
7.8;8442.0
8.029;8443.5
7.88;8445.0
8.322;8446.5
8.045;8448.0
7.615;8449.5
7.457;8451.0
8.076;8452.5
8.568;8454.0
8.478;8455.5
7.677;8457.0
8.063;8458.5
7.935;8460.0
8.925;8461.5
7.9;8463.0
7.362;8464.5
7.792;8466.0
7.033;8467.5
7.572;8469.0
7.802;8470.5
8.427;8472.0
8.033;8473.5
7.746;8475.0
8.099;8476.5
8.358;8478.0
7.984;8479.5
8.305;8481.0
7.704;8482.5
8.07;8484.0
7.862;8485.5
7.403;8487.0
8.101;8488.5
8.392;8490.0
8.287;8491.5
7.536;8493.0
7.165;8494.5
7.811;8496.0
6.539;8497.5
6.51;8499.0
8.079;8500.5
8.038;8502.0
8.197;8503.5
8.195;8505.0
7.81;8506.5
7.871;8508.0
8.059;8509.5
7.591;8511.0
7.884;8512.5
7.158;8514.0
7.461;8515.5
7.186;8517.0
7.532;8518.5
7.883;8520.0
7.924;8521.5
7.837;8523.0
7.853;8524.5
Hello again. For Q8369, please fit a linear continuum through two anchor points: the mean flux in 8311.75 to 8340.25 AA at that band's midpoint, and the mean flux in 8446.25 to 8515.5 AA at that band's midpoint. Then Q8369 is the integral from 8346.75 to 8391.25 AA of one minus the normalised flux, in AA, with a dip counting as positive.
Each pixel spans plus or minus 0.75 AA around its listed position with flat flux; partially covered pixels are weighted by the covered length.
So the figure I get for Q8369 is 0.4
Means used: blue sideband 8.08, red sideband 7.86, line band 7.95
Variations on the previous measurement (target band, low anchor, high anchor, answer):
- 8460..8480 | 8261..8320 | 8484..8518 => -0.37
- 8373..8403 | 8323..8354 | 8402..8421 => 1.11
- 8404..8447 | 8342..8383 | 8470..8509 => 0.33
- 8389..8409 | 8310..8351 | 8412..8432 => -0.13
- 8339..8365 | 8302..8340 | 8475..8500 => -0.60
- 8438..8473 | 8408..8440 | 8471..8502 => -0.30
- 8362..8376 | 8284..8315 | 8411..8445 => 0.04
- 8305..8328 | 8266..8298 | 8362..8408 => -0.06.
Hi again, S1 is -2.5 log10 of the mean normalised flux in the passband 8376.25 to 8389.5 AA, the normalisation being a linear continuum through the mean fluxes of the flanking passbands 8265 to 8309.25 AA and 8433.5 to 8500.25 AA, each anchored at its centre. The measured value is 0.055 mag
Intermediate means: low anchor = 8.25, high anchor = 7.82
